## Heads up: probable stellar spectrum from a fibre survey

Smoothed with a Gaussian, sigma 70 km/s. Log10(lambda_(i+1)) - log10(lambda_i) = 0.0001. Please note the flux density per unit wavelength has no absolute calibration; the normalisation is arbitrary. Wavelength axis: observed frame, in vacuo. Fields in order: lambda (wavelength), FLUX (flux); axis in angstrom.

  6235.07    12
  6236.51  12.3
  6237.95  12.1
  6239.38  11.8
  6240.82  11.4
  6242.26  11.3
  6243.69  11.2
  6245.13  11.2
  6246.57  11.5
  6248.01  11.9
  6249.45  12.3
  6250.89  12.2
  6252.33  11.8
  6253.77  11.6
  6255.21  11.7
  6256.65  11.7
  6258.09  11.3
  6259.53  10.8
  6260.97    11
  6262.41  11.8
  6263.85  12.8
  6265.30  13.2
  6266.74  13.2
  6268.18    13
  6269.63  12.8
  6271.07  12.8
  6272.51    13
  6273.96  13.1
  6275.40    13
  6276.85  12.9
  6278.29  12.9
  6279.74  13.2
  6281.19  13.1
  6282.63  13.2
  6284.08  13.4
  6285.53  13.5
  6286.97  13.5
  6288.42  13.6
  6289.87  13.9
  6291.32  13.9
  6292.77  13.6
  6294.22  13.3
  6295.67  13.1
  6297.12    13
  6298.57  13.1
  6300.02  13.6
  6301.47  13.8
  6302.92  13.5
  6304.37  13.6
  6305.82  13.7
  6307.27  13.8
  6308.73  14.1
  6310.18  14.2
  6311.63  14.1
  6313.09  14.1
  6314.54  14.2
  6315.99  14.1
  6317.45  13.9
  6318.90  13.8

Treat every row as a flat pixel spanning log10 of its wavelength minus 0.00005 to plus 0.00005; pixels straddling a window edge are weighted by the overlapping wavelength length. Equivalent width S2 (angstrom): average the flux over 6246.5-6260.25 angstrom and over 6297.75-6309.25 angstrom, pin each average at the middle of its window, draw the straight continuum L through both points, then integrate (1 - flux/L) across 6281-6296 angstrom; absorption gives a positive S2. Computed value -0.5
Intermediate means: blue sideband 11.7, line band 13.5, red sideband 13.6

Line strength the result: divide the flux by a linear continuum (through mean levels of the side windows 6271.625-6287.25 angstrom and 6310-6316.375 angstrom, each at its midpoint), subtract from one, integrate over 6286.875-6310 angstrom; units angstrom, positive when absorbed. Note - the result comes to 0.2 angstrom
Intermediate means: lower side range 13.2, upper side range 14.1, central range 13.6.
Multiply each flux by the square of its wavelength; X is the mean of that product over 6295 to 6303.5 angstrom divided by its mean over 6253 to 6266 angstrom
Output 1.15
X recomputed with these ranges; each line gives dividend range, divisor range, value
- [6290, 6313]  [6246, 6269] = 1.15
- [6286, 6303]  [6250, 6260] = 1.18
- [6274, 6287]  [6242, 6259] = 1.14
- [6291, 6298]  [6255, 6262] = 1.19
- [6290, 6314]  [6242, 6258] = 1.19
